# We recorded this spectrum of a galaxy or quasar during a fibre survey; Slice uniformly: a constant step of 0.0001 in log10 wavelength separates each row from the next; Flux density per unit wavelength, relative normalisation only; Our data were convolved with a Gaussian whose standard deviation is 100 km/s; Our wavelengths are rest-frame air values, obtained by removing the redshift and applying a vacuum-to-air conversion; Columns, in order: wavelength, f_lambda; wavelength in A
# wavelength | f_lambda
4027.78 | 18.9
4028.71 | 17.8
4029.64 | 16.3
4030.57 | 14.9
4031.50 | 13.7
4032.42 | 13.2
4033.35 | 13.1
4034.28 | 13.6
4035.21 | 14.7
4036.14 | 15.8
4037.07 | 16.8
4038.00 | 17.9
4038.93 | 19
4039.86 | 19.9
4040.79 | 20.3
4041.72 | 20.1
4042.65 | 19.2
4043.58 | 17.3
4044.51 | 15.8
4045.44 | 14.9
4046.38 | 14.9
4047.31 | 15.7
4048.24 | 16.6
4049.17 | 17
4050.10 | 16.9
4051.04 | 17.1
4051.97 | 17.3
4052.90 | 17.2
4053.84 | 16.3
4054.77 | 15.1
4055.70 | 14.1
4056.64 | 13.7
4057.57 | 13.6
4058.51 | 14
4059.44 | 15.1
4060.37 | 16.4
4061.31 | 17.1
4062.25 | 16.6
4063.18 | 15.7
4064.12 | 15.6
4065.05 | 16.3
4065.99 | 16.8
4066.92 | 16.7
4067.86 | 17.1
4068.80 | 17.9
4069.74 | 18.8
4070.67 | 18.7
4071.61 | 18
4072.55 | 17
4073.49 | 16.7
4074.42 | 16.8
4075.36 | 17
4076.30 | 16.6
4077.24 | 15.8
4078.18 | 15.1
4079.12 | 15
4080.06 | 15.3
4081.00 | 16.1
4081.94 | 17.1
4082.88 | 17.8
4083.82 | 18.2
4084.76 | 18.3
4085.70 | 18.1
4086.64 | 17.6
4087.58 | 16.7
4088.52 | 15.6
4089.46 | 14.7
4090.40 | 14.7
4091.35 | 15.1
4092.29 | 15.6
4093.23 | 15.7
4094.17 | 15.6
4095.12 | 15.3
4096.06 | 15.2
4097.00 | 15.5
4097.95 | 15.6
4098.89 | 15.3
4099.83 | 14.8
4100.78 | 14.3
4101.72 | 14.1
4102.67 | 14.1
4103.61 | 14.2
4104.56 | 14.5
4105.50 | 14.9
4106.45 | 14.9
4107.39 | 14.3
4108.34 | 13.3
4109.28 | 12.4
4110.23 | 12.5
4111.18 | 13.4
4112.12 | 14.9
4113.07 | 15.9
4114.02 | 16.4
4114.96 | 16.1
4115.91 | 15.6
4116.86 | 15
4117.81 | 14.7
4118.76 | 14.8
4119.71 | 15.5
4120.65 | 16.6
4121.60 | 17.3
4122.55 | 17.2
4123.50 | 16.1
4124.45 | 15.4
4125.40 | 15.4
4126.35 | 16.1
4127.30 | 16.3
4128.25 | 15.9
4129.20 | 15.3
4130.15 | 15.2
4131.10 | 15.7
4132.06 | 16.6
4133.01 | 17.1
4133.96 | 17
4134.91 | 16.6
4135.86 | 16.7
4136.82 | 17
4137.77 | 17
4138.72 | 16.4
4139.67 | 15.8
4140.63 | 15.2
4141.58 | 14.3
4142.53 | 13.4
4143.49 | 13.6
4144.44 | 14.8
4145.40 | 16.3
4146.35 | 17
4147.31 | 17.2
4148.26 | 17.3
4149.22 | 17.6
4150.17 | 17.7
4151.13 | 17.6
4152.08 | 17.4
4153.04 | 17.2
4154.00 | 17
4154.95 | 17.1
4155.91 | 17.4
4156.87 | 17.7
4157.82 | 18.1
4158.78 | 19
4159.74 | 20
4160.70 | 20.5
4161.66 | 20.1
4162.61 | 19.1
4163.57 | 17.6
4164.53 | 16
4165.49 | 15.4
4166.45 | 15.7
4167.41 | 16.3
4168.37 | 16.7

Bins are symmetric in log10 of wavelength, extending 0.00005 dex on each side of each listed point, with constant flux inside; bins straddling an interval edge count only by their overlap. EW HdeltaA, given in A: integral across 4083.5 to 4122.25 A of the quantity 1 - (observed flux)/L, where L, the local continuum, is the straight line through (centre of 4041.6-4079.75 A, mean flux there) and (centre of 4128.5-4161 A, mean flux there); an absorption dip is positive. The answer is 3.0 A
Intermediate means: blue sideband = 16.4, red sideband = 16.7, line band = 15.3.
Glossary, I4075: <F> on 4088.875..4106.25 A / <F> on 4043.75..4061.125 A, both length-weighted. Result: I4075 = 1.0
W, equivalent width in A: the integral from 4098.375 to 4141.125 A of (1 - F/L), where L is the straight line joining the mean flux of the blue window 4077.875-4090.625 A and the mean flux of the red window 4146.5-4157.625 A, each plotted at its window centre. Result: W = 3.92 A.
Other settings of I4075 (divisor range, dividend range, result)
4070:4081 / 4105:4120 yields 0.88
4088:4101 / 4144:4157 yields 1.12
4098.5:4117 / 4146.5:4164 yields 1.24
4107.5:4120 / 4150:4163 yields 1.25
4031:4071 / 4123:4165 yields 1.03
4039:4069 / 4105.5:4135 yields 0.93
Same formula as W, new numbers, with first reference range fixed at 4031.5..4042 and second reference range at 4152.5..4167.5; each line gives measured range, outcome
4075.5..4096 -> 1.1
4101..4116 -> 2.5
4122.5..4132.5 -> 0.9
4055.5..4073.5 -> 0.6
